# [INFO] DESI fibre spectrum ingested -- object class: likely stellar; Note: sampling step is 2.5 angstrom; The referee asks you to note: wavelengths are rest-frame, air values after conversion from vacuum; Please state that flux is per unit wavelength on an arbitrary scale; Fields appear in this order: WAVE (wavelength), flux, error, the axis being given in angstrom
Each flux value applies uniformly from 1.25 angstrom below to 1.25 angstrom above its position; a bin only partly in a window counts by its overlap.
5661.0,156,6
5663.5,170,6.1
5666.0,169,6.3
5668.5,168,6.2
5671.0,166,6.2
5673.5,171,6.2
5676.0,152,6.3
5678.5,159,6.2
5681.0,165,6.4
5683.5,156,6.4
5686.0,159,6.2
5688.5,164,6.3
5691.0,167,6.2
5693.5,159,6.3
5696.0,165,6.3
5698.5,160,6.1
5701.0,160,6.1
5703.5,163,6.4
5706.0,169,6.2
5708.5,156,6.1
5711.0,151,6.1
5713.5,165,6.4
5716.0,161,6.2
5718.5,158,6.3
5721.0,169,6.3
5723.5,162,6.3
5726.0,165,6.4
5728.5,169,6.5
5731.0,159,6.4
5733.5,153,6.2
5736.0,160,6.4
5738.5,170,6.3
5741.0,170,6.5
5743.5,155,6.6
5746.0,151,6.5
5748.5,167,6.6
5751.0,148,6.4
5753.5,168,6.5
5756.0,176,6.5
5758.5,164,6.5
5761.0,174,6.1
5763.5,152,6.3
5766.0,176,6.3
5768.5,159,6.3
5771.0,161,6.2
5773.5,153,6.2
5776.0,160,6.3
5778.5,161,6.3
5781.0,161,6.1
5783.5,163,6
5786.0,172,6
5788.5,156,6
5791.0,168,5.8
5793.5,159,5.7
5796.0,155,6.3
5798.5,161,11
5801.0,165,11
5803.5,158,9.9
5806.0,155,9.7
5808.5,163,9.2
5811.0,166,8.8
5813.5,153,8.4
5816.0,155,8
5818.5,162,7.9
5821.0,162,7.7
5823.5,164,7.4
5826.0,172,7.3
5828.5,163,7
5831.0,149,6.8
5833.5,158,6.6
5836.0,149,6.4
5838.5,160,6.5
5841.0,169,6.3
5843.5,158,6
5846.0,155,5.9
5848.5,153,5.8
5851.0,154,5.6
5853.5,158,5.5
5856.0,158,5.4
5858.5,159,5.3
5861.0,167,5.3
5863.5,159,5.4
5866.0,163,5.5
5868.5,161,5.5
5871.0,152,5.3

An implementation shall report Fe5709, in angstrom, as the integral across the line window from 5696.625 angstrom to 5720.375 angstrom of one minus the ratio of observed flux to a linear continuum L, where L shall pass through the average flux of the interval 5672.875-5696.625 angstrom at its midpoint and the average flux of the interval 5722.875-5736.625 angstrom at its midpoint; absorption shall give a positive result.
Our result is 0.1 angstrom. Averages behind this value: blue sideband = 161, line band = 161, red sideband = 161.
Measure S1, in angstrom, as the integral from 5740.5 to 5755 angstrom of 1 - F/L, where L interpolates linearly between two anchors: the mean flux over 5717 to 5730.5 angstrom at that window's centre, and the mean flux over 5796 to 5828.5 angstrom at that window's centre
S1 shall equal 0.34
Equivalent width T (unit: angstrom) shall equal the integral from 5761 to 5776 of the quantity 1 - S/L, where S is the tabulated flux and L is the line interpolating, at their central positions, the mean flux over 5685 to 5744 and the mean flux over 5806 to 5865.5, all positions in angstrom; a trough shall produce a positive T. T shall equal 0.0 angstrom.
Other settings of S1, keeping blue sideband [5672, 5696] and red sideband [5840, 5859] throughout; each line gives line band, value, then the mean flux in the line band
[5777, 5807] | -0.4 angstrom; 161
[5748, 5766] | -0.6 angstrom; 165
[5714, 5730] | -0.3 angstrom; 164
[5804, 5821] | -0.1 angstrom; 159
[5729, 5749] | 0.0 angstrom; 161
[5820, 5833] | -0.3 angstrom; 162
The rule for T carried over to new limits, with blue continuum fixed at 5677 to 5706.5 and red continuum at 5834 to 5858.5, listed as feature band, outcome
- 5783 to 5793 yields -0.3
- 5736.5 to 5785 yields -0.8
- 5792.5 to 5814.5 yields -0.1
